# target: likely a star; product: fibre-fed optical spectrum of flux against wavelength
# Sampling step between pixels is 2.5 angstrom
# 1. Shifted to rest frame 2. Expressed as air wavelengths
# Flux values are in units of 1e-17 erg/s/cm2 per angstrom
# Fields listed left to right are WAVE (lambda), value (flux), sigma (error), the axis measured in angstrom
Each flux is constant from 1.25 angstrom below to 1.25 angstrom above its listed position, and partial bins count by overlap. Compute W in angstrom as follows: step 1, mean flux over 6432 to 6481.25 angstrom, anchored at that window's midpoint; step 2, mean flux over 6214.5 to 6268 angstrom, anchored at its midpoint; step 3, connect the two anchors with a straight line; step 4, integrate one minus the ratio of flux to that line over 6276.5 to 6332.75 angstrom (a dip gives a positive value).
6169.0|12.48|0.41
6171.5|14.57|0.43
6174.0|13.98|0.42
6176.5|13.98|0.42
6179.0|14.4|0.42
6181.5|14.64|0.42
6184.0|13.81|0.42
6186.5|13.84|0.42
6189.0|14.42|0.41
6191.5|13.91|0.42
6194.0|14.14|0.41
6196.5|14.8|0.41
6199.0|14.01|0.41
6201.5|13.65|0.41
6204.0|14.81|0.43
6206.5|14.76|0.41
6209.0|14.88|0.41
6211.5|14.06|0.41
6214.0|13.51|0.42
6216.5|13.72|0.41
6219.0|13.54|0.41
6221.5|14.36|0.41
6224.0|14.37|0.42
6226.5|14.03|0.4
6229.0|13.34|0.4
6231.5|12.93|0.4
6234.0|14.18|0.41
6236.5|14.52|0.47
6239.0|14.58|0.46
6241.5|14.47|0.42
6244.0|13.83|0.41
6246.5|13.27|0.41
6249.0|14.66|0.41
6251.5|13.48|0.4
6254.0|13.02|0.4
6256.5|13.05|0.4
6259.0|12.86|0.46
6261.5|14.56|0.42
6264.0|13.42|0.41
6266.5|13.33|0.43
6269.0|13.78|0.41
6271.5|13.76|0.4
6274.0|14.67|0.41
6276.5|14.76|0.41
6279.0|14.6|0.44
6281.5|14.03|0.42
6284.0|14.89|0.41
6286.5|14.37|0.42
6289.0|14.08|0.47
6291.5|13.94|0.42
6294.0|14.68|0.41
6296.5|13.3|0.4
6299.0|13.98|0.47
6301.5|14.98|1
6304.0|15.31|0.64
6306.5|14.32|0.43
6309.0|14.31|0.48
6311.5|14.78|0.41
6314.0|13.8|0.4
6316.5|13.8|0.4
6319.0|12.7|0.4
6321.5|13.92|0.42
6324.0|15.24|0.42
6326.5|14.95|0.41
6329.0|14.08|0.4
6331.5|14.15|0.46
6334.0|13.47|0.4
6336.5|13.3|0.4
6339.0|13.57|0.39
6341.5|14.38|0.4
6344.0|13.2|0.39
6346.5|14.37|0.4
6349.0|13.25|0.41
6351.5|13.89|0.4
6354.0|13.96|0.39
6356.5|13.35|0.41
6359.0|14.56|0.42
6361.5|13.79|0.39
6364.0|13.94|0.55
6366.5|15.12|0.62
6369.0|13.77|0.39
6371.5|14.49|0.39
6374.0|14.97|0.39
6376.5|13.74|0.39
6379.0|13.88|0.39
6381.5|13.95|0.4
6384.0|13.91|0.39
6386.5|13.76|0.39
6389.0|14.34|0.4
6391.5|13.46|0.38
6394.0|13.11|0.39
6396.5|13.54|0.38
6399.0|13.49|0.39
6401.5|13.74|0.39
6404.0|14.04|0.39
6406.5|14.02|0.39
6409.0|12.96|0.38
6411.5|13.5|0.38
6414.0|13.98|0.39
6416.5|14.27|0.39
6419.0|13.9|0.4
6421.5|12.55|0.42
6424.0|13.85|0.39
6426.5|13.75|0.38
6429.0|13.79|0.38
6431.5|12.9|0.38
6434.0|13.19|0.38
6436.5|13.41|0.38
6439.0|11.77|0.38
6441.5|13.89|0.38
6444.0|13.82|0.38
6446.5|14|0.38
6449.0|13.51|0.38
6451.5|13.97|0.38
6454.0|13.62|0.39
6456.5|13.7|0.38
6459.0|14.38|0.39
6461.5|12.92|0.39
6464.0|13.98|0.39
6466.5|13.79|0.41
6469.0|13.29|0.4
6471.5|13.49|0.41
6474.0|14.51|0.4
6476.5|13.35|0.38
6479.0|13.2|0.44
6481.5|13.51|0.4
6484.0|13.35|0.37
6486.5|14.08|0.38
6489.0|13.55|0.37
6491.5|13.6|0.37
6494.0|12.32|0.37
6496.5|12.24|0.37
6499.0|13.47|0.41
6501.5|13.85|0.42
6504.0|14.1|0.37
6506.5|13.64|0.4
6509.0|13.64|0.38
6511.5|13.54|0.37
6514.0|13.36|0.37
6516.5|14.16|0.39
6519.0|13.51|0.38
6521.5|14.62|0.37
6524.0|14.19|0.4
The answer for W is -2.4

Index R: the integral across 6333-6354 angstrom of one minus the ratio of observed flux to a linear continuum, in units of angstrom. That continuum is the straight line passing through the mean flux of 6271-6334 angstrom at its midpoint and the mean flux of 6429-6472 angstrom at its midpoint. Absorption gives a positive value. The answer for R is 0.6 angstrom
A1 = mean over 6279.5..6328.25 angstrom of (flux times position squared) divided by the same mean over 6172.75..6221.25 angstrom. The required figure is 1.0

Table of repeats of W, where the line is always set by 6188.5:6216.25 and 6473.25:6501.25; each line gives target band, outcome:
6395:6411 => 0.0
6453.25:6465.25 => -0.2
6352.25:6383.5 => -0.9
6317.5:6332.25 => -0.3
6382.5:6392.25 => -0.1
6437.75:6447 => 0.1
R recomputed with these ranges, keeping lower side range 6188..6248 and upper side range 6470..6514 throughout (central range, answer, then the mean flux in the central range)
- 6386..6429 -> 0.0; 13.7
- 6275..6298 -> -0.6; 14.3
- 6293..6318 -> -0.7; 14.3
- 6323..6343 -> -0.4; 14.1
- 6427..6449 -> 0.4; 13.4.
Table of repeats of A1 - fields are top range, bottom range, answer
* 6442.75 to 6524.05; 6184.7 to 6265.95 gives 1.06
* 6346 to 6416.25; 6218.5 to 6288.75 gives 1.04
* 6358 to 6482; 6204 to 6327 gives 1.02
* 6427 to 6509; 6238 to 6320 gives 1.02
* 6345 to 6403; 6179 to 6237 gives 1.04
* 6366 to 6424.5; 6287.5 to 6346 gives 1.01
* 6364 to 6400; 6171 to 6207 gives 1.04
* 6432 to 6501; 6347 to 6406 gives 1.00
